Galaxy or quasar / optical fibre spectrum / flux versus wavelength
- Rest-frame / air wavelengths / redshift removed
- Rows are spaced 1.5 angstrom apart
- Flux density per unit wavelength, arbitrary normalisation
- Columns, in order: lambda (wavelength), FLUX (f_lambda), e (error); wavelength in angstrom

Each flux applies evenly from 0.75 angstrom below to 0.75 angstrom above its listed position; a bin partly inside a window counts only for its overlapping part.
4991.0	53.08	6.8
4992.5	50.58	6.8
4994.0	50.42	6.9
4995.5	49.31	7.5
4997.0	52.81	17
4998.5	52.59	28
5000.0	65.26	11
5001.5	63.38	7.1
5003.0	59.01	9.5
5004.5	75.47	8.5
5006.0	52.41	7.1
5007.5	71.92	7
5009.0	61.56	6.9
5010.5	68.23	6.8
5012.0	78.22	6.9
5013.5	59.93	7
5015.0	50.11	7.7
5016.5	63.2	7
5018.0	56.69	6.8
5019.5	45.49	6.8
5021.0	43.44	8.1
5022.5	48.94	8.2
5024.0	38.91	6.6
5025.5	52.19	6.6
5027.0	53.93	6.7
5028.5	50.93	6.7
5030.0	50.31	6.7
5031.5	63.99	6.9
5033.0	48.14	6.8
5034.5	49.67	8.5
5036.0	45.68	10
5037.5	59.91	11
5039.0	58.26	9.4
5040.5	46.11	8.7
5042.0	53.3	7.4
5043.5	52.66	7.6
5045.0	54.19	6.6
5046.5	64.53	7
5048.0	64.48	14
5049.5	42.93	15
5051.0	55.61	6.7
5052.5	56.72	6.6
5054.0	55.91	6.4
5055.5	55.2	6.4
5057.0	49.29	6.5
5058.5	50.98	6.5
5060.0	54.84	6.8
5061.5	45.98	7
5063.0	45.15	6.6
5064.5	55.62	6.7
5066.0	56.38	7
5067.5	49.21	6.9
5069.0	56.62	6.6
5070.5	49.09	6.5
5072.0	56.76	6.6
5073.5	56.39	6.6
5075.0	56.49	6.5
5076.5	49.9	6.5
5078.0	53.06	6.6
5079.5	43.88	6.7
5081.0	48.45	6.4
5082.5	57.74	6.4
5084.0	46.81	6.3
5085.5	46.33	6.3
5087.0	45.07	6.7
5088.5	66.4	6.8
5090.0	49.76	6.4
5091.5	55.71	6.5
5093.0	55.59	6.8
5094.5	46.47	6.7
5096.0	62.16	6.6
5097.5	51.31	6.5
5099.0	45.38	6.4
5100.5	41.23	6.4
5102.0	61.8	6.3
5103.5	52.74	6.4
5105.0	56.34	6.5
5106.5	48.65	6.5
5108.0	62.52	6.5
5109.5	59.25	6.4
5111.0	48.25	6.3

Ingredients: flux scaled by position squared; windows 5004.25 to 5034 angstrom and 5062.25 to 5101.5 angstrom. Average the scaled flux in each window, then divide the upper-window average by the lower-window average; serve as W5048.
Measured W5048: 0.94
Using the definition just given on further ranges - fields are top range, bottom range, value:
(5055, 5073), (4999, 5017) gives 0.83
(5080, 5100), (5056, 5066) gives 1.03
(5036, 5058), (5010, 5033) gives 1.01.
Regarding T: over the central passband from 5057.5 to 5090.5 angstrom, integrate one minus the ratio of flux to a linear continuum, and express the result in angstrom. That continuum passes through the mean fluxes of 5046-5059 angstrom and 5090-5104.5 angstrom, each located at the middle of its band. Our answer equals 1.2 angstrom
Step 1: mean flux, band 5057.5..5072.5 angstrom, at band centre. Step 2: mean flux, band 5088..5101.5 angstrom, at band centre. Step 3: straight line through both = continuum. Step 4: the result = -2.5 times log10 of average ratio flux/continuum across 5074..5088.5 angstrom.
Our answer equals 0.03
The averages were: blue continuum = 51.9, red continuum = 52.6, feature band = 50.7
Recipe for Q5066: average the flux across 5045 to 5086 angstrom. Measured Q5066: 52.8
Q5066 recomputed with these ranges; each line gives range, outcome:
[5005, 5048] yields 55.4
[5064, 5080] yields 53.1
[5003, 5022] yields 60.3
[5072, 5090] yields 52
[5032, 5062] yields 53.4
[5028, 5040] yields 53.3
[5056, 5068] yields 51.1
